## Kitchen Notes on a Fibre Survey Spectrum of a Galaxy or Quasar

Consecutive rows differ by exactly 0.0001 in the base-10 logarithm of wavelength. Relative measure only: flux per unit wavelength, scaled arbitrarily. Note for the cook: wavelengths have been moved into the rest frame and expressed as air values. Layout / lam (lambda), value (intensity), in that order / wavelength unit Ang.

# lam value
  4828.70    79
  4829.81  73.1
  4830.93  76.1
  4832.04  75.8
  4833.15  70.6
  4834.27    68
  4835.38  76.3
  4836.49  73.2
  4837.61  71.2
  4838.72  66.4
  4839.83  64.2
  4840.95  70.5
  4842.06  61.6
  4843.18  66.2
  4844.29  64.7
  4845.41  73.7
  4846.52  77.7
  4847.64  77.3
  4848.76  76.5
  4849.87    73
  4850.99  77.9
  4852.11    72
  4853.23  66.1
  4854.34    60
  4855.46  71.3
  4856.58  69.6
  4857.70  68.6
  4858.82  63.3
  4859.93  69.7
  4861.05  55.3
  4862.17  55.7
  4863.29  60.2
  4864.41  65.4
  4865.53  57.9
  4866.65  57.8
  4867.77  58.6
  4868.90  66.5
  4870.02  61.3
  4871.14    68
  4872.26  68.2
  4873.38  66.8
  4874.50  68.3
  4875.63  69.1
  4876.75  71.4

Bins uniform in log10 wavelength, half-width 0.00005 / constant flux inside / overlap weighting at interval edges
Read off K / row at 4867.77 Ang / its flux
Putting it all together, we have 58.6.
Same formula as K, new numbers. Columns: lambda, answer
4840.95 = 70.5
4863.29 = 60.2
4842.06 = 61.6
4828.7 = 79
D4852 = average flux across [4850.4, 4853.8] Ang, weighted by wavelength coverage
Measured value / 71.9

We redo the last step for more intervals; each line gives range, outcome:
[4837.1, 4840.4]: 67.3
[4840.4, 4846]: 67.5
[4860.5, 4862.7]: 55.5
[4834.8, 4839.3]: 71.8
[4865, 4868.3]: 58.1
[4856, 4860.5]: 67.8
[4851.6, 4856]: 67.3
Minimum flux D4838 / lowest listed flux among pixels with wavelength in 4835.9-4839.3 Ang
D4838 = 66.4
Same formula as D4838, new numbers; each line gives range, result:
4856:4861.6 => 55.3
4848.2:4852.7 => 72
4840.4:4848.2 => 61.6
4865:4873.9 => 57.8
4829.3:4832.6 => 73.1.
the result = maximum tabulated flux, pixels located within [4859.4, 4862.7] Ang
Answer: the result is 69.7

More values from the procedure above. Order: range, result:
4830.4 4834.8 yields 76.1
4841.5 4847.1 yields 77.7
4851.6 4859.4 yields 72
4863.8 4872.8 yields 68.2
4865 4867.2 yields 57.9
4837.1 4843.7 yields 71.2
